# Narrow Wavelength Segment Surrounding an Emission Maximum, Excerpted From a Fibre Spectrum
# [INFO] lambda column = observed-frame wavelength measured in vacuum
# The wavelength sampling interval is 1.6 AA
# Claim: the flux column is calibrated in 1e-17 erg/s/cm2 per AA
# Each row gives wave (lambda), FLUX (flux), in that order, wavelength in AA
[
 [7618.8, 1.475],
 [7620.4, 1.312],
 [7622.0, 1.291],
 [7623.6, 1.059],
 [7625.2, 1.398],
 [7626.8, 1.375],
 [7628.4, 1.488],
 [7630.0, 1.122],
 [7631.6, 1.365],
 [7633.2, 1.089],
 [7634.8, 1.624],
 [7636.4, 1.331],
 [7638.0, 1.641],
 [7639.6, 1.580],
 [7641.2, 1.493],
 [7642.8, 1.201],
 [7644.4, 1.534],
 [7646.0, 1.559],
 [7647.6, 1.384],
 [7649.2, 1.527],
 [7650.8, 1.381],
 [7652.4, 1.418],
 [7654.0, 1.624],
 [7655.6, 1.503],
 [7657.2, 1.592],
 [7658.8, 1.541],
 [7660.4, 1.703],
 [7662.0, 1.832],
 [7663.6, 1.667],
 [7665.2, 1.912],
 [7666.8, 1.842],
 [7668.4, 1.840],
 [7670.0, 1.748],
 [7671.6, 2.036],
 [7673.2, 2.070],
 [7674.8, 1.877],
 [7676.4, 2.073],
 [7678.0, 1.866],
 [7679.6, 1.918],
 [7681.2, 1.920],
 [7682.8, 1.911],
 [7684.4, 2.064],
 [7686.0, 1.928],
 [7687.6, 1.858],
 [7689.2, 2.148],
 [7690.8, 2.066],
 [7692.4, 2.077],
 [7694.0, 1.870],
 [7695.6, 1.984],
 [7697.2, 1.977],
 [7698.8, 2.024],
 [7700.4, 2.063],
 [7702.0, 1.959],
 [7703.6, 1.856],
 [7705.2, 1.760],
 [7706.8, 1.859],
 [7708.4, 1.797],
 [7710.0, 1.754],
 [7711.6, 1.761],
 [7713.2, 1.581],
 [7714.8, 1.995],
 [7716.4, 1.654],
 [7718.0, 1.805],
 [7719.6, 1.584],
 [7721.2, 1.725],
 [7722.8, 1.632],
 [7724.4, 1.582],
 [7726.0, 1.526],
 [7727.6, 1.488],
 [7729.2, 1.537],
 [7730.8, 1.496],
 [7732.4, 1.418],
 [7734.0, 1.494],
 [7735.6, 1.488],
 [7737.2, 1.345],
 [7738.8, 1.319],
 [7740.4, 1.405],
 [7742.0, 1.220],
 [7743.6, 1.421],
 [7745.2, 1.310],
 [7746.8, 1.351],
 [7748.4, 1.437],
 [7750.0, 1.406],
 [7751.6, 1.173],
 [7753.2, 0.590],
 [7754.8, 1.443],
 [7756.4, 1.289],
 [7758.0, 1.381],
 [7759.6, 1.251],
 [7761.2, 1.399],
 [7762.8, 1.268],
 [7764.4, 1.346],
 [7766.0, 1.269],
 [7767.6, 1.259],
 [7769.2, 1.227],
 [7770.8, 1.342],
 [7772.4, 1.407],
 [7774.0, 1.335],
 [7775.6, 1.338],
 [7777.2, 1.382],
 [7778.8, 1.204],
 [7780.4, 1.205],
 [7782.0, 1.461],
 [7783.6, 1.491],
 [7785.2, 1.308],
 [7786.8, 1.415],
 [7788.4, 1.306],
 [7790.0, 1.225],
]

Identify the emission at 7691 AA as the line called Mg II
